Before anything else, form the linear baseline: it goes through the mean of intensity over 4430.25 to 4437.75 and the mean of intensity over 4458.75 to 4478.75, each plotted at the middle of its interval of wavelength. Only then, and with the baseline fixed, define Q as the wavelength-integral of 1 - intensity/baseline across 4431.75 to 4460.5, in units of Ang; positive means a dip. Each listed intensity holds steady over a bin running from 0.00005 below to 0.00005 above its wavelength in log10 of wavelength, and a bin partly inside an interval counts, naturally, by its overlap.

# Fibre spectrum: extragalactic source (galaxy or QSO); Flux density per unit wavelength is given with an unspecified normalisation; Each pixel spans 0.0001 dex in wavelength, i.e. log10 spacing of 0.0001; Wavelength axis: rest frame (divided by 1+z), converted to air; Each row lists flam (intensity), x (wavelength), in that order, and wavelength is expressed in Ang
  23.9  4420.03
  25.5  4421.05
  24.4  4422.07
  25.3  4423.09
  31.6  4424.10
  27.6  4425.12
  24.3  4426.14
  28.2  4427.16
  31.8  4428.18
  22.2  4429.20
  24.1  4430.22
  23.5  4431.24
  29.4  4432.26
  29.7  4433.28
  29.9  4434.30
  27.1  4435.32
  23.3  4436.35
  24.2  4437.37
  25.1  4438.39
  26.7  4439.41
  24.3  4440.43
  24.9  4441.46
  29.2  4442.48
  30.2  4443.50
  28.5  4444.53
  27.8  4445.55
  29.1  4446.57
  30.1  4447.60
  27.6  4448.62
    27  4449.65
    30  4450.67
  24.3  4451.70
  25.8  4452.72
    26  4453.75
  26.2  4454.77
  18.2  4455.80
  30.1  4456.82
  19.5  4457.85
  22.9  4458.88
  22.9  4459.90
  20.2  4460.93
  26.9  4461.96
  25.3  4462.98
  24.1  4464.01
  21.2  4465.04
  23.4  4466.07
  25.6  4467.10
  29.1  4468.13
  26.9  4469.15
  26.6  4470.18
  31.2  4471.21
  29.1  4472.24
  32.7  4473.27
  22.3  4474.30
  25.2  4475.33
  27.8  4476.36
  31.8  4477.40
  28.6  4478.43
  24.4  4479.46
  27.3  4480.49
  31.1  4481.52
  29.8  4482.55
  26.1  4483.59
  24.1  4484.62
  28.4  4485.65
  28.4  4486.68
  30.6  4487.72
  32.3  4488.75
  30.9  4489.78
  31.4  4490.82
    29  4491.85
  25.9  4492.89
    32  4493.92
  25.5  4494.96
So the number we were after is 0.1 Ang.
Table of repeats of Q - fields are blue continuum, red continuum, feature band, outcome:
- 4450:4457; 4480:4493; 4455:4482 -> 1.2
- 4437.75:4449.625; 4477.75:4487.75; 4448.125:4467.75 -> 2.1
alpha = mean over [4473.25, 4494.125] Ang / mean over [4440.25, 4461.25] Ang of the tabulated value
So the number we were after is 1.1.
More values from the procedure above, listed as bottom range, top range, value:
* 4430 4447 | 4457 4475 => 0.94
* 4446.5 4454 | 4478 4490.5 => 1.04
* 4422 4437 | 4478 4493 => 1.07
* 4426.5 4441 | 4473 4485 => 1.04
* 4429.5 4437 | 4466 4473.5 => 1.06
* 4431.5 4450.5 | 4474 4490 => 1.02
